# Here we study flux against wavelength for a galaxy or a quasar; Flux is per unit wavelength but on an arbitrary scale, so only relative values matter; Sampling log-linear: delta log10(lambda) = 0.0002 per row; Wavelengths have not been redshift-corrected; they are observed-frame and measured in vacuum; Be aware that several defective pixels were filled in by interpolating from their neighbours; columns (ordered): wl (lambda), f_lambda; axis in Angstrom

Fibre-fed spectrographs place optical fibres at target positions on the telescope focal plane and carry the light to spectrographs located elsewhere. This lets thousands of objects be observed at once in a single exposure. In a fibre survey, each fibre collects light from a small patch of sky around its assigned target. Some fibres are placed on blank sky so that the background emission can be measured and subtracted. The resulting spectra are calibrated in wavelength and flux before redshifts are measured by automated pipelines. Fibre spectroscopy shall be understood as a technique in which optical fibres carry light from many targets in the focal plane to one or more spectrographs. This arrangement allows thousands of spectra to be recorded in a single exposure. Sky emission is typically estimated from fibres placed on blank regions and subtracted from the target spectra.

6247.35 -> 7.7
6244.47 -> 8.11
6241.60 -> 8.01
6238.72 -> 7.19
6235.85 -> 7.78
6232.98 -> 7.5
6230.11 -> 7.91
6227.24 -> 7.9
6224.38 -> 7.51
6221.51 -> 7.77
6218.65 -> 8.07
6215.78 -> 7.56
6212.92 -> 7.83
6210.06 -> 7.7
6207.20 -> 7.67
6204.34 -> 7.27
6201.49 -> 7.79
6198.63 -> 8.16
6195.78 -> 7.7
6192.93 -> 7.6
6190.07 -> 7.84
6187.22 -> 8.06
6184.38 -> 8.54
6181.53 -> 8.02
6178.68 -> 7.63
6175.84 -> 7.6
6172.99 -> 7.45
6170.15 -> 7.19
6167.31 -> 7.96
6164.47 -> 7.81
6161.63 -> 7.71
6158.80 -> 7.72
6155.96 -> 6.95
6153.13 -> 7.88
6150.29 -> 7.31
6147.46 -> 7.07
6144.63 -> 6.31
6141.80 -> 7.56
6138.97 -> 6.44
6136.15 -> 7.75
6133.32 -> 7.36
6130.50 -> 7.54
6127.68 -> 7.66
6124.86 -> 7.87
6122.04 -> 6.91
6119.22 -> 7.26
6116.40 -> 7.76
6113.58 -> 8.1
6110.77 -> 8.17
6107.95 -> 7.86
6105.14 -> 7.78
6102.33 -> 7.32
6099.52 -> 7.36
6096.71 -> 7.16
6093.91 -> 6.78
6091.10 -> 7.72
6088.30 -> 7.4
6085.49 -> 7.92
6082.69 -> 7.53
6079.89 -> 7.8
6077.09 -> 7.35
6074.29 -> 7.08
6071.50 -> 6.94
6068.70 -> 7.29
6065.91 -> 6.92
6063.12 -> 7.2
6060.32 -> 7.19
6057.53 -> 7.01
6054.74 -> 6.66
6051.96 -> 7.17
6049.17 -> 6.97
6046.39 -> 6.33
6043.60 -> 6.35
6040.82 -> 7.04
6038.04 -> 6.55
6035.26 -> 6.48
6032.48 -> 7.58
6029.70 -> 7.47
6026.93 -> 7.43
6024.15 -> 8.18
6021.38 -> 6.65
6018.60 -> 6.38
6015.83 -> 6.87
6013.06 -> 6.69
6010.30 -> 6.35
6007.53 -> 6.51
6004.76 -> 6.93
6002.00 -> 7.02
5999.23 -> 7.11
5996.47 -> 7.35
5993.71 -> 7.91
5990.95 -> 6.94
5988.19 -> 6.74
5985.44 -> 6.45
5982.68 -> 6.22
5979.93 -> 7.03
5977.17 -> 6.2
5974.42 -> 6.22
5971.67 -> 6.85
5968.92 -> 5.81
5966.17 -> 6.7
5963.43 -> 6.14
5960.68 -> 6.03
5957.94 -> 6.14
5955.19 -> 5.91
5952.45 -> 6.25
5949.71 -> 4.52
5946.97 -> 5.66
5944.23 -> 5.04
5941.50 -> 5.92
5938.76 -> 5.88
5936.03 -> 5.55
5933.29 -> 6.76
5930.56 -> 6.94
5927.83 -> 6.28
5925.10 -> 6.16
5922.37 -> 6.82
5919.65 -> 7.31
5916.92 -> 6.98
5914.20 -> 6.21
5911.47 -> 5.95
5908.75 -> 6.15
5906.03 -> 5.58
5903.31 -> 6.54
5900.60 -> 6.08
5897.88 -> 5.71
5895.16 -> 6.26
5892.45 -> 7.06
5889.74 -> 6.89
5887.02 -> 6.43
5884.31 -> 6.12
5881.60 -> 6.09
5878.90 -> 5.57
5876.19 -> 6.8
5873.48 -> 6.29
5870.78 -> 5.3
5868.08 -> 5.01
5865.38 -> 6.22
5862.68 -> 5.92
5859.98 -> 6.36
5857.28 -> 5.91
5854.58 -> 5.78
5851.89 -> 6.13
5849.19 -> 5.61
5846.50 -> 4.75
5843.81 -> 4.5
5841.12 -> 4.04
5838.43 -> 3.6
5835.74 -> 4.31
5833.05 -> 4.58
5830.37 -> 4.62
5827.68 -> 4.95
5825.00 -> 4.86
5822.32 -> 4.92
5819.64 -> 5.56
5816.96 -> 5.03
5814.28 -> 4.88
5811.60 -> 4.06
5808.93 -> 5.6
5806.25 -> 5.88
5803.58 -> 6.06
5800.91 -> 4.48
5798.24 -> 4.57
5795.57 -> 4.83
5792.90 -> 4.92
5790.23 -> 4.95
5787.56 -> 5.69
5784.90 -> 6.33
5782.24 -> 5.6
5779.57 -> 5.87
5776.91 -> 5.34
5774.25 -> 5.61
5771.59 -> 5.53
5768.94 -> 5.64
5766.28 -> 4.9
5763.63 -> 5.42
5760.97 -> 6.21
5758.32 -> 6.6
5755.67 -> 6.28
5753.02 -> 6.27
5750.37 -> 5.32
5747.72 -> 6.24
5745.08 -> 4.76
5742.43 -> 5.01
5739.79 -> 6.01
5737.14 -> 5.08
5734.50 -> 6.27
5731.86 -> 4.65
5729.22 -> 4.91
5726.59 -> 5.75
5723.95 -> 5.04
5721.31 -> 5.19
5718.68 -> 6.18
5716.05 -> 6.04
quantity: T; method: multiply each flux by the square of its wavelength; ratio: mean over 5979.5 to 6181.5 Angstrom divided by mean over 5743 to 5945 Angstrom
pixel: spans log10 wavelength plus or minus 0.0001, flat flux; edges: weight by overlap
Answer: 1.38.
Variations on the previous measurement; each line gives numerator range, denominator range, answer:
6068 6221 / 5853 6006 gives 1.29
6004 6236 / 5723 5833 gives 1.55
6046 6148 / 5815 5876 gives 1.53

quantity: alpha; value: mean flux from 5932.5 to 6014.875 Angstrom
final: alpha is 6.36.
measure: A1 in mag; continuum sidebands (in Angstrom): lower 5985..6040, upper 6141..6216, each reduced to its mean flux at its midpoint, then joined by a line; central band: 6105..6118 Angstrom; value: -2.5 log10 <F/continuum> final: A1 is -0.08 mag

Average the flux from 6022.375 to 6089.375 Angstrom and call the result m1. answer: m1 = 7.16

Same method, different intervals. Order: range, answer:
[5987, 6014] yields 6.96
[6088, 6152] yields 7.41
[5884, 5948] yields 6.27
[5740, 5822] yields 5.45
